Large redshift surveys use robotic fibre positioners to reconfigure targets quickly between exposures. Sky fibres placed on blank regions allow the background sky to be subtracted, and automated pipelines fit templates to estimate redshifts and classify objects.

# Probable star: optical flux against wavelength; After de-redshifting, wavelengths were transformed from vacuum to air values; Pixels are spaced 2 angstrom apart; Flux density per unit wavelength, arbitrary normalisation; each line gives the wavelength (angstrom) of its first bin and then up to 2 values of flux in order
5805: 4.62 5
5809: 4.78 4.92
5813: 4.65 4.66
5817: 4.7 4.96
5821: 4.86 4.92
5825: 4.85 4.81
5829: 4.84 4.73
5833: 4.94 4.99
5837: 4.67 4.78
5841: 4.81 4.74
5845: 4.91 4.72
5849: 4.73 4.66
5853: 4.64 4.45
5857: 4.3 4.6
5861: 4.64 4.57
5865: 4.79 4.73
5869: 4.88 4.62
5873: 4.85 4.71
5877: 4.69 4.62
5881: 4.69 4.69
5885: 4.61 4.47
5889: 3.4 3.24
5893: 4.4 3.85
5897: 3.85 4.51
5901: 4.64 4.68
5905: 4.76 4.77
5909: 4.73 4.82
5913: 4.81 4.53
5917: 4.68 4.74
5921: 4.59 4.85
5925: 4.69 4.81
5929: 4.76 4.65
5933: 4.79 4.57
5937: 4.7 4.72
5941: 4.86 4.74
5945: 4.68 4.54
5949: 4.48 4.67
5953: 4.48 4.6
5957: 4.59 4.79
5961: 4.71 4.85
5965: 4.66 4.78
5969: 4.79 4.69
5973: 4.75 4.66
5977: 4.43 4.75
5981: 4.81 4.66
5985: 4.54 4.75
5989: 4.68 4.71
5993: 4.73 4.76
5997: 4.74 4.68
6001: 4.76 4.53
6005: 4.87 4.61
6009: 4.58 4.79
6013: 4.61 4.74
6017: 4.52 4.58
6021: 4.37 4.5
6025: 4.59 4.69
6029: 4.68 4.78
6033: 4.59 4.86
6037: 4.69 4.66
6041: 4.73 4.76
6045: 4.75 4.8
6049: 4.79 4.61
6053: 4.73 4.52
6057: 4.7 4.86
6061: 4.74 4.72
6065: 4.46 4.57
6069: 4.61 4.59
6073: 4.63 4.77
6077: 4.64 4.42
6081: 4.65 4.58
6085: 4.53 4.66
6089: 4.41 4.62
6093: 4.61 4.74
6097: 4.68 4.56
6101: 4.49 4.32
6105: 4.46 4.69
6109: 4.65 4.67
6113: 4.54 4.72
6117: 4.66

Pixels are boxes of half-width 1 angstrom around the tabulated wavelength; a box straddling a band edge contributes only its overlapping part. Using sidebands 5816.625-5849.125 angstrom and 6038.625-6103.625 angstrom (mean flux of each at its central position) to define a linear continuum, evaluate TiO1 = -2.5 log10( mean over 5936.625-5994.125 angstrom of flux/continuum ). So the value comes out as 0.01 mag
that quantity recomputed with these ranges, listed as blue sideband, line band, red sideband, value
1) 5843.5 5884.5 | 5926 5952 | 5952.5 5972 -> 0.00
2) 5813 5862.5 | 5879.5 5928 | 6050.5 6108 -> 0.05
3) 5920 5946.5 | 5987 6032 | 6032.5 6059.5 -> 0.01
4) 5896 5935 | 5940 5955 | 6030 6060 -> 0.01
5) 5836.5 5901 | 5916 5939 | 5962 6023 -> -0.03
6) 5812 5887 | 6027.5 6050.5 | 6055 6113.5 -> -0.02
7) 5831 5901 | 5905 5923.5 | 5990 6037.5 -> -0.03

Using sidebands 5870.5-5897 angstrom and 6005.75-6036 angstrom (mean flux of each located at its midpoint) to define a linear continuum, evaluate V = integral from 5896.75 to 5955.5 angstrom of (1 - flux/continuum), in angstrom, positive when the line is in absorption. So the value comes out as -3.1 angstrom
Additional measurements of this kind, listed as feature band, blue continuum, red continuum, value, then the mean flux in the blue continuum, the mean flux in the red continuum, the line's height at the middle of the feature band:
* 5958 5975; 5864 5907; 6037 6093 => -0.7 angstrom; 4.47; 4.65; 4.55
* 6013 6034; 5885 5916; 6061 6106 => -0.4 angstrom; 4.37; 4.58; 4.51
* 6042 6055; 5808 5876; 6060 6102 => -0.3 angstrom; 4.75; 4.6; 4.62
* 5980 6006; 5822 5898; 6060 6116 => -0.7 angstrom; 4.59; 4.6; 4.59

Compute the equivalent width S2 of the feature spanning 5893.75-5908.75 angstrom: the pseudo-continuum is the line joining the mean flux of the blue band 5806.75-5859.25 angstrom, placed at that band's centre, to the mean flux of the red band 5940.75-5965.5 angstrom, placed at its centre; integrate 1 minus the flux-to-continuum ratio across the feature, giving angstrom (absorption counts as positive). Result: 0.8 angstrom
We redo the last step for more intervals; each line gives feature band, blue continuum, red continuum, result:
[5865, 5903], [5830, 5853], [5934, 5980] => 2.5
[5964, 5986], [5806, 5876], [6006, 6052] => 0.0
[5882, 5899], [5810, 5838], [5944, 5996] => 2.4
